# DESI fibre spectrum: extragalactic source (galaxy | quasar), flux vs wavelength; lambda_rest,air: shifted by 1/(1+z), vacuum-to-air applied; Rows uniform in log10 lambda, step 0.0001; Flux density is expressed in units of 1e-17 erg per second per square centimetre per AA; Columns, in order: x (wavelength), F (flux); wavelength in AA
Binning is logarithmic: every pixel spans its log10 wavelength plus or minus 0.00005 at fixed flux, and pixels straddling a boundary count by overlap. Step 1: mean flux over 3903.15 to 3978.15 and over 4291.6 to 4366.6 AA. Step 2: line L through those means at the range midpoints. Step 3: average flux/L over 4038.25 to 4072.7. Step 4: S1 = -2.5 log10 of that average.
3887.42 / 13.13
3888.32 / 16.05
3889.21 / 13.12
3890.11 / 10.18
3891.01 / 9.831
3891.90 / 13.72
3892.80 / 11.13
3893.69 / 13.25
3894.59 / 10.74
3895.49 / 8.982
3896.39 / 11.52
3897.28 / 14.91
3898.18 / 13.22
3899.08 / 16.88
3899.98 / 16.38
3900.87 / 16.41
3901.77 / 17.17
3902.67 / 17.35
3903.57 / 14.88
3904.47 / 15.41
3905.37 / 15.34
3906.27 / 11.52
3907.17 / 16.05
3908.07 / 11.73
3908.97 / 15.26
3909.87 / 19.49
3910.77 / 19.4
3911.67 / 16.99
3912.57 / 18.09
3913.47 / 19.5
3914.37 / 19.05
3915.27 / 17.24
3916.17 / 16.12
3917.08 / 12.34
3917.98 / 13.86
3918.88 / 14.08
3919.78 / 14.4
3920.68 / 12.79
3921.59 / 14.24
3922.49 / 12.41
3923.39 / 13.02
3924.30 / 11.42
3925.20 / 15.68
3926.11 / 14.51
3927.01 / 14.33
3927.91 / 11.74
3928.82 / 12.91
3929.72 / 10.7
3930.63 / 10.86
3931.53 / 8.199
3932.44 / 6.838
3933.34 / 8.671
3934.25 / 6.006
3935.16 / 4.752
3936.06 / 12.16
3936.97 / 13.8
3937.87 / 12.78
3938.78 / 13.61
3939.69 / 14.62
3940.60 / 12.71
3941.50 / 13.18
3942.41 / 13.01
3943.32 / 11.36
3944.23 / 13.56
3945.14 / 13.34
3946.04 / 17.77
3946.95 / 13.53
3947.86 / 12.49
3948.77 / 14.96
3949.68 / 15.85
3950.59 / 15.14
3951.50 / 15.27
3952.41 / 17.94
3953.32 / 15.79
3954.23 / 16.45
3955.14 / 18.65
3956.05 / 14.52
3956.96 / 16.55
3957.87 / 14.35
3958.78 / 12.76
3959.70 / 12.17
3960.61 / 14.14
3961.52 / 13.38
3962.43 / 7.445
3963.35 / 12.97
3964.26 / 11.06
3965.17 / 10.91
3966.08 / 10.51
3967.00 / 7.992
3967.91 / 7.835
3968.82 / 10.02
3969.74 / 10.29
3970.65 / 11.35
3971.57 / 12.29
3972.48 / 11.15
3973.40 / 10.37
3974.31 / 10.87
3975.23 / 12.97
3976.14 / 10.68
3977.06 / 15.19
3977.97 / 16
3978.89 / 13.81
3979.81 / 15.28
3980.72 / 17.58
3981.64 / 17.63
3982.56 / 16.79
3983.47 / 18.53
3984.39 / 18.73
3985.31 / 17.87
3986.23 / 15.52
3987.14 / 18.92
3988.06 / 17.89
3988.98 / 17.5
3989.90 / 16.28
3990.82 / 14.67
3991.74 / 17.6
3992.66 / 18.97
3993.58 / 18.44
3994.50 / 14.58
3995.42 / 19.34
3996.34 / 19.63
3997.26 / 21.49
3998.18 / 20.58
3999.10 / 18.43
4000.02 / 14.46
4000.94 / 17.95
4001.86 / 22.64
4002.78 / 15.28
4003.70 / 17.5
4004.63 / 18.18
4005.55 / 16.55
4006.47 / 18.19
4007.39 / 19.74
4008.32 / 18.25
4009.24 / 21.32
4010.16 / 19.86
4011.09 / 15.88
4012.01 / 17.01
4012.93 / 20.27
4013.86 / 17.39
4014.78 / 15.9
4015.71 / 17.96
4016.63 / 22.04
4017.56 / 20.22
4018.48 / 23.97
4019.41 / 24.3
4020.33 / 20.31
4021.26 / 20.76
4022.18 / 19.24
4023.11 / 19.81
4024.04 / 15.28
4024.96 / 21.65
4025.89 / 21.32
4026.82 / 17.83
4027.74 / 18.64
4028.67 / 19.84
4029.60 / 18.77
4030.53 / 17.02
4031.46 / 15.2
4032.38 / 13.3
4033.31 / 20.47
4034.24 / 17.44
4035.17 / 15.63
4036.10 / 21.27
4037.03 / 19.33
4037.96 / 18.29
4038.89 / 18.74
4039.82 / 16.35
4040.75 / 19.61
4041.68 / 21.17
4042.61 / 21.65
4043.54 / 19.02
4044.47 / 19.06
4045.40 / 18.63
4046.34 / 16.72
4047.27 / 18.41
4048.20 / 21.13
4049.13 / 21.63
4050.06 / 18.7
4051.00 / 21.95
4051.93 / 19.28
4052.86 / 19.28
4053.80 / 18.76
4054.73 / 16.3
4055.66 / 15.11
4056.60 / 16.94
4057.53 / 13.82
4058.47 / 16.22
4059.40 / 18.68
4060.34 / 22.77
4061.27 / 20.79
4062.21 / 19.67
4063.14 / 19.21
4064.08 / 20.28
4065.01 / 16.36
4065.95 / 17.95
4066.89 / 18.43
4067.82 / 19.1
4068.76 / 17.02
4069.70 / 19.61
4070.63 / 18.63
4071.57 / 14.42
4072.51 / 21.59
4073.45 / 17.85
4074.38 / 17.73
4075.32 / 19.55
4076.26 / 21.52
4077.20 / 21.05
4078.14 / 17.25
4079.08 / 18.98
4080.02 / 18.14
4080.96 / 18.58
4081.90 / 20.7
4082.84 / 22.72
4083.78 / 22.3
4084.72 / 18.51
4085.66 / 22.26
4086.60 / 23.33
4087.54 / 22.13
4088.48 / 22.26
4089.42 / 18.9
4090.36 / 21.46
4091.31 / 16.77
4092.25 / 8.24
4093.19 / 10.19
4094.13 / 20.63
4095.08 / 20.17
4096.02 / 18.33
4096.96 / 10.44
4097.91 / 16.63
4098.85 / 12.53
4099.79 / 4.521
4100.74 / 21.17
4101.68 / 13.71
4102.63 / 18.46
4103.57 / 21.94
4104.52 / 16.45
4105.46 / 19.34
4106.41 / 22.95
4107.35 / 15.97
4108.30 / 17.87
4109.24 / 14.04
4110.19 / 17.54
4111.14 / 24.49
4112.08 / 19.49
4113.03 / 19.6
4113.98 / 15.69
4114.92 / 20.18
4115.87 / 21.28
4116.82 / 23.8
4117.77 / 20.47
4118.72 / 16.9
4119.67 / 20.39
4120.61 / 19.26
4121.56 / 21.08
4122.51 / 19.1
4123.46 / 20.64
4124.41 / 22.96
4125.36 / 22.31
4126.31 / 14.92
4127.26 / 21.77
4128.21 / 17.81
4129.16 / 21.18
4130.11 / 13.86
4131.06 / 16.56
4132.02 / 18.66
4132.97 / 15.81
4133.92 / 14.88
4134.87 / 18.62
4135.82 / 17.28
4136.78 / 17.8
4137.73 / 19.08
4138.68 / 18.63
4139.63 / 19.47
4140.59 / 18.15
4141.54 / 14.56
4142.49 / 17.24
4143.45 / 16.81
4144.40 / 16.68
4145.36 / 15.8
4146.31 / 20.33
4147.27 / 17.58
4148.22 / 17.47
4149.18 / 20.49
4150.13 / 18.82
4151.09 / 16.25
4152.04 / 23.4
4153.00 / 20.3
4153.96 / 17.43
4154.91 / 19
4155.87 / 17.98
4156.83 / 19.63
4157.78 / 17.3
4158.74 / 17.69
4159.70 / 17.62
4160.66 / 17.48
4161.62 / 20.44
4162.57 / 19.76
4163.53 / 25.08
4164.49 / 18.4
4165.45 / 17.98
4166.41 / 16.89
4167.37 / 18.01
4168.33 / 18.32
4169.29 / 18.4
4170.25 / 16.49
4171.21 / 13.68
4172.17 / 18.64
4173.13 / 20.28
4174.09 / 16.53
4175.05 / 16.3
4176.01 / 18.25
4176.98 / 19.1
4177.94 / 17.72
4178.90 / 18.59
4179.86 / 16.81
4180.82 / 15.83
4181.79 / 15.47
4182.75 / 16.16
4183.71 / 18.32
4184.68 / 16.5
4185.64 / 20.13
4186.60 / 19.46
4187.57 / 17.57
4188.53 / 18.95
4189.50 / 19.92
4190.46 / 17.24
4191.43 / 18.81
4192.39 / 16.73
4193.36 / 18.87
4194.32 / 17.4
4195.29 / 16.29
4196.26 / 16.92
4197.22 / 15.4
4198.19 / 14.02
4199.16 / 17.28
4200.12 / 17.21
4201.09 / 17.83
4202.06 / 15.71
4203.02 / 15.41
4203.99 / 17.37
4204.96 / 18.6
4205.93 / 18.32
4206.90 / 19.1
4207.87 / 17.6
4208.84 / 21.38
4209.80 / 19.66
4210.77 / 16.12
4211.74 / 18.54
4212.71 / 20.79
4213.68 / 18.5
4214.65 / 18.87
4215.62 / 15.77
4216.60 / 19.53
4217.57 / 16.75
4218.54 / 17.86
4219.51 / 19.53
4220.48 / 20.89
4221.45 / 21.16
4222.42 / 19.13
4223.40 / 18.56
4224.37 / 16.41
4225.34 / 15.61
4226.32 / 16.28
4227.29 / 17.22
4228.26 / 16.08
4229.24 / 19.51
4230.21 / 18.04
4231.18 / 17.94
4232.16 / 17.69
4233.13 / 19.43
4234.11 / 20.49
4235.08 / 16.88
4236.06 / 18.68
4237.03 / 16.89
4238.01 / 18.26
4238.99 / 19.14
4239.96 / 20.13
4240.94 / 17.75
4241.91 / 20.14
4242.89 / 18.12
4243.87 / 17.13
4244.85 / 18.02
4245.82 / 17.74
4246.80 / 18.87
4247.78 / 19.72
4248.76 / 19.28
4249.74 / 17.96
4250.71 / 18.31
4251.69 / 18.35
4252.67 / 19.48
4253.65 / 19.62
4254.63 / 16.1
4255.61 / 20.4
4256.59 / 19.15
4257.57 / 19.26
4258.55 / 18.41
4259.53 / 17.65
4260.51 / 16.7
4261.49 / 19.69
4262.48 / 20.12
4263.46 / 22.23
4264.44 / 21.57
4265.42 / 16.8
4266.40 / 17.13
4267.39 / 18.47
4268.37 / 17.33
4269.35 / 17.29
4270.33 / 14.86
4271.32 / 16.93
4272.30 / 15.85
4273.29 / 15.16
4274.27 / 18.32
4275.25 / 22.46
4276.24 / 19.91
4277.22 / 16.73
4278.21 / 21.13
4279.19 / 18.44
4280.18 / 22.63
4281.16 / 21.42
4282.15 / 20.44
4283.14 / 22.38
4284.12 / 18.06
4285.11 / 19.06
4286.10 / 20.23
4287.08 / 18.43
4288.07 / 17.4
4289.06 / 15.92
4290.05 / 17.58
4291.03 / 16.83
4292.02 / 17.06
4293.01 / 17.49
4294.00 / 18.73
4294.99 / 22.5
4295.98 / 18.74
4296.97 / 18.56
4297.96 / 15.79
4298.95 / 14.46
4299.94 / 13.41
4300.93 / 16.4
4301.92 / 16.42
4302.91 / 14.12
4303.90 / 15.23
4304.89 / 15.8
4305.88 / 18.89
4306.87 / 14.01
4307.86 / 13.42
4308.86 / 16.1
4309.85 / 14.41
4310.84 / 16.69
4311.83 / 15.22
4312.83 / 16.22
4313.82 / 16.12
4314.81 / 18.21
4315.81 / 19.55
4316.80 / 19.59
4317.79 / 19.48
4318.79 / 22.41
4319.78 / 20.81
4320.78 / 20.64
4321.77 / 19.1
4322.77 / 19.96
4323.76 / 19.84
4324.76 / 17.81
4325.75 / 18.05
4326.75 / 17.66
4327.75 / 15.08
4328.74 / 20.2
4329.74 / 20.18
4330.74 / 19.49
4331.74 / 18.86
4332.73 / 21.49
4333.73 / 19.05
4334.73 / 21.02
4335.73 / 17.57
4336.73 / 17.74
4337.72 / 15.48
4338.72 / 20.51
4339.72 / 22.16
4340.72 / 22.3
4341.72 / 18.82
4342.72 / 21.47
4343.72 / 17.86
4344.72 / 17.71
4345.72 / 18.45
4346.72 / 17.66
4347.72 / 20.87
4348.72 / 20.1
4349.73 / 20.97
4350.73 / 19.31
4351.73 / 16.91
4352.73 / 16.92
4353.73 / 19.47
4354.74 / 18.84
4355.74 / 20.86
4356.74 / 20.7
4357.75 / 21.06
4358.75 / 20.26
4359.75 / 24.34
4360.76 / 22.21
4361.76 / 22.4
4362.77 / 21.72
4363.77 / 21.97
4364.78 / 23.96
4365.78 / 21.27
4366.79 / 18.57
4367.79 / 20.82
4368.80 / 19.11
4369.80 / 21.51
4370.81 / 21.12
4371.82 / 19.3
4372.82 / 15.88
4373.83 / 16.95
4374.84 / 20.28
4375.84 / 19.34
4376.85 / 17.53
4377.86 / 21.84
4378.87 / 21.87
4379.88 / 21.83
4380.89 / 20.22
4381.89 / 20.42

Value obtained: -0.25 mag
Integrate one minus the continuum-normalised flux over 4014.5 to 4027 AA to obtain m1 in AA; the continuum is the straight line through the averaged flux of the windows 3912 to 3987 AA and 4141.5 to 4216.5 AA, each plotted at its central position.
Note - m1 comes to -4.5 AA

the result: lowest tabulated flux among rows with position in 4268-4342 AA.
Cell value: 13.41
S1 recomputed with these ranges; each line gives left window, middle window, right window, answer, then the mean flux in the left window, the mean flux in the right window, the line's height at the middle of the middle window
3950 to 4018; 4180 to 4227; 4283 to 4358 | -0.023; 15.8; 18.3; 17.4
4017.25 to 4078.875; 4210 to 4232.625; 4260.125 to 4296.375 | 0.036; 18.9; 18.7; 18.8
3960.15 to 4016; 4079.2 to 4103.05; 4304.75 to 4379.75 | -0.063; 15.7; 19.3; 16.7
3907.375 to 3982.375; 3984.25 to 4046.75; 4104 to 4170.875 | -0.210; 13.4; 18.6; 15.3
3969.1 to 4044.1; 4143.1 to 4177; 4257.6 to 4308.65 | -0.032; 17.6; 17.9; 17.8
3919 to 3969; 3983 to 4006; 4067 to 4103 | -0.219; 12.7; 18.1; 14.6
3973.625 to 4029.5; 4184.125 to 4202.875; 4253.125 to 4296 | 0.063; 18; 18.7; 18.5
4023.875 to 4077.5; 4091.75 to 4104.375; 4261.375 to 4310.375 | 0.214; 18.7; 17.8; 18.5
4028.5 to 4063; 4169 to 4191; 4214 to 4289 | 0.054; 18.6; 18.6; 18.6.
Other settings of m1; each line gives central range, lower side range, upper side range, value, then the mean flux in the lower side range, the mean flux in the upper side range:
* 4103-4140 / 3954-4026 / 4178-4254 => -3.5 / 16.3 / 18.1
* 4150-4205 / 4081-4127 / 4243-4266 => 2.5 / 18.7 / 18.8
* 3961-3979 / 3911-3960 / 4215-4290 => 3.7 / 13.7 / 18.5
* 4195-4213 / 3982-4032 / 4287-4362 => 0.9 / 18.6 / 18.5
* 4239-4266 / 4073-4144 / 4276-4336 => -0.9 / 18.4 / 18.2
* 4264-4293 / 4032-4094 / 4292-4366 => 0.5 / 18.8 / 18.8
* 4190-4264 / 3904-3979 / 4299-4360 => -4.8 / 13.3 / 18.5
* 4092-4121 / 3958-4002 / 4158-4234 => -1.6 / 14.8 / 18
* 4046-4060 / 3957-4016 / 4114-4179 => -1.2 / 15.6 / 18.5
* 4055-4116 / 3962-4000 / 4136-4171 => -4.9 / 14.8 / 18.4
